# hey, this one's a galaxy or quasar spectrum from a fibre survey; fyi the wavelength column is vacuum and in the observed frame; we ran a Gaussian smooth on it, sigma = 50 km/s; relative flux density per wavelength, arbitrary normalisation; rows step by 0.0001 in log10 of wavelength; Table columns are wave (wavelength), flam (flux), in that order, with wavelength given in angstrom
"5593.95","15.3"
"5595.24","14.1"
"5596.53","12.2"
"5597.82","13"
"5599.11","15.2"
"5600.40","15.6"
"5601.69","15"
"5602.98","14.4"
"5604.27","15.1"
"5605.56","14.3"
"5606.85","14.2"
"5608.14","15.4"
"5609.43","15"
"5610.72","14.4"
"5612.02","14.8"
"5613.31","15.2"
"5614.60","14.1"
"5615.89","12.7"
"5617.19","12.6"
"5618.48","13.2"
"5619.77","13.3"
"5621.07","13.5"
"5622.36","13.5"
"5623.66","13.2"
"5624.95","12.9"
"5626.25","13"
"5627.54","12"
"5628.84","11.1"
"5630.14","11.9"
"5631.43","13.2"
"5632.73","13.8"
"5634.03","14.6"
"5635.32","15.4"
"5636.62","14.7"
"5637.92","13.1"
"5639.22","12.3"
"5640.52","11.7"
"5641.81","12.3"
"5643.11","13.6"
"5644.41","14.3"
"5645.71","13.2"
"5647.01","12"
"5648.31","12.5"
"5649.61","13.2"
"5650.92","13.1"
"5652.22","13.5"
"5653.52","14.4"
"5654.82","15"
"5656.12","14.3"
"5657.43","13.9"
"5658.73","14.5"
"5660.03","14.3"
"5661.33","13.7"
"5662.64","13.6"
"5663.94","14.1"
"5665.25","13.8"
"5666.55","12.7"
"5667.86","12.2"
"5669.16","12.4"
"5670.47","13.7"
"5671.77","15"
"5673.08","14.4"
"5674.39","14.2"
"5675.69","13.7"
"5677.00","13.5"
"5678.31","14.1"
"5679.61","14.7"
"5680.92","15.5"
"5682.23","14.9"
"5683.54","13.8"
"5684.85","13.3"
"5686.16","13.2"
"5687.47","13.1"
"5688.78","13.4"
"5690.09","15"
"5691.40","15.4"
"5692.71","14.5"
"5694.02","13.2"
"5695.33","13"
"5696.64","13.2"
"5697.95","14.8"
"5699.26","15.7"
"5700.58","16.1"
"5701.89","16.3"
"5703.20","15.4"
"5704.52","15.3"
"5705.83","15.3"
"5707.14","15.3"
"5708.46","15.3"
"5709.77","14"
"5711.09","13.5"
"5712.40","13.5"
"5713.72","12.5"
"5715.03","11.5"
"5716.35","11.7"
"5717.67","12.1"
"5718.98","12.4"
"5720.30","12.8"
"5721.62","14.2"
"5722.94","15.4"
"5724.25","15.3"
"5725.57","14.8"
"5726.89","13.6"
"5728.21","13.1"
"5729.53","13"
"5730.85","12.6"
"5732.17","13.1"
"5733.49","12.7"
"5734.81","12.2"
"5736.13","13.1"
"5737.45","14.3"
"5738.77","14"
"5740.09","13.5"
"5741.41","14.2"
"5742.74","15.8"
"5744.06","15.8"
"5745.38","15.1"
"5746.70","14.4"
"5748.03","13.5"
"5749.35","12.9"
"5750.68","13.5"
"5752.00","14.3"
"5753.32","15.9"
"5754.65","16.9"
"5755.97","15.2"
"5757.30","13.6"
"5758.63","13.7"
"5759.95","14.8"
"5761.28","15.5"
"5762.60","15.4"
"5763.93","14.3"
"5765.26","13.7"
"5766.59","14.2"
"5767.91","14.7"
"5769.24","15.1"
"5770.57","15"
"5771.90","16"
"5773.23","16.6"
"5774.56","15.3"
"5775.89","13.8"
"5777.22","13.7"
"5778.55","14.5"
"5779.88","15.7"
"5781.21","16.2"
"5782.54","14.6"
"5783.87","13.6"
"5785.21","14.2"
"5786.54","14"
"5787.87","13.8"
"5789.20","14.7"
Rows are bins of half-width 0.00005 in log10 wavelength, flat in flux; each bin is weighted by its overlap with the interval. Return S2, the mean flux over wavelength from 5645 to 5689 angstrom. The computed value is 13.7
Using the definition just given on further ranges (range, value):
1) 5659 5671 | 13.4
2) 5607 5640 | 13.6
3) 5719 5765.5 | 14.2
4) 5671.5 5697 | 14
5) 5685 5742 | 13.9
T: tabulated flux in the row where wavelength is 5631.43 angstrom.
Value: 13.2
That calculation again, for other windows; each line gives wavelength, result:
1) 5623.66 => 13.2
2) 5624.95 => 12.9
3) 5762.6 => 15.4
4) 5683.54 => 13.8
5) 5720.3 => 12.8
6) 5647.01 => 12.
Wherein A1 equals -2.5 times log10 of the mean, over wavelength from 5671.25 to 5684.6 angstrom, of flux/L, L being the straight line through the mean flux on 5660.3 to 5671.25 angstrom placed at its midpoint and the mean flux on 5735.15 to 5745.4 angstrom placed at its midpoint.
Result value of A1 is -0.07 mag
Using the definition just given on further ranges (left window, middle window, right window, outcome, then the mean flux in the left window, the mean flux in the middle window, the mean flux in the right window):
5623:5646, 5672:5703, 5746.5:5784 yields -0.043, 13.1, 14.3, 14.7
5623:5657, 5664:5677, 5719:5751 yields -0.012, 13.2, 13.6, 13.8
